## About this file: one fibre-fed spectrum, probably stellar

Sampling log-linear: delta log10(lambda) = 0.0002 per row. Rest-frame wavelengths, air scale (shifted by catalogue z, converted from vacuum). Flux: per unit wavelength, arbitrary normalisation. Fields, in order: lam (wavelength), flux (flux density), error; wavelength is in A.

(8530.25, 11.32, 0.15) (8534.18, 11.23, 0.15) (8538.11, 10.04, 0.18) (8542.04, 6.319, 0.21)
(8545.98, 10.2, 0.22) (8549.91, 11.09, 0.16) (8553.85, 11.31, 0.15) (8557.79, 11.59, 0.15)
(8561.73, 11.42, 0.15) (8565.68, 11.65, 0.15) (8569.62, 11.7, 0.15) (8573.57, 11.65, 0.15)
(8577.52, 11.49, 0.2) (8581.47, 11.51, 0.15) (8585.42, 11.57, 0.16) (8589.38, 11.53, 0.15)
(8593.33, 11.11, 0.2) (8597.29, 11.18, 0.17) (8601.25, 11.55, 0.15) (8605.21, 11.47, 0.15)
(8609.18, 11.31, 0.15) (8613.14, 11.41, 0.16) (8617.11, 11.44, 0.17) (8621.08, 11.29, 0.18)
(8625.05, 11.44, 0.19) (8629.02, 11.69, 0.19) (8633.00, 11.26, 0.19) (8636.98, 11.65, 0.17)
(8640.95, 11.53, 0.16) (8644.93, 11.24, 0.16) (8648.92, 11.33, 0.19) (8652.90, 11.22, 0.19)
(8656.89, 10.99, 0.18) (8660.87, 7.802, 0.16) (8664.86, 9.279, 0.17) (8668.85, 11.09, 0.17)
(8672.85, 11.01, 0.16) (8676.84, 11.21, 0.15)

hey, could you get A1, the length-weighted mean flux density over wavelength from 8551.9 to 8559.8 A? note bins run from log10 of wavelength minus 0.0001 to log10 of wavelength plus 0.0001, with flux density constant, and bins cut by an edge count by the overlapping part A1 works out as 11.5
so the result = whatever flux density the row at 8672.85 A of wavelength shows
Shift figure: 11.01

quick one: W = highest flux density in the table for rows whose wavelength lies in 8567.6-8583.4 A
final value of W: 11.7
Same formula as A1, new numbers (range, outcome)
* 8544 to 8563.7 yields 11.1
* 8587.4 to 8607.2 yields 11.4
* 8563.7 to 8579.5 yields 11.6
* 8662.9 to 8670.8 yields 10.2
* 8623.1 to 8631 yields 11.6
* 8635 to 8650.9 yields 11.4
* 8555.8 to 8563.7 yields 11.5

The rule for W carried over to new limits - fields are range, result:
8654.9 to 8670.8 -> 11.09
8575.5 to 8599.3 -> 11.57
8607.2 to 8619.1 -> 11.44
